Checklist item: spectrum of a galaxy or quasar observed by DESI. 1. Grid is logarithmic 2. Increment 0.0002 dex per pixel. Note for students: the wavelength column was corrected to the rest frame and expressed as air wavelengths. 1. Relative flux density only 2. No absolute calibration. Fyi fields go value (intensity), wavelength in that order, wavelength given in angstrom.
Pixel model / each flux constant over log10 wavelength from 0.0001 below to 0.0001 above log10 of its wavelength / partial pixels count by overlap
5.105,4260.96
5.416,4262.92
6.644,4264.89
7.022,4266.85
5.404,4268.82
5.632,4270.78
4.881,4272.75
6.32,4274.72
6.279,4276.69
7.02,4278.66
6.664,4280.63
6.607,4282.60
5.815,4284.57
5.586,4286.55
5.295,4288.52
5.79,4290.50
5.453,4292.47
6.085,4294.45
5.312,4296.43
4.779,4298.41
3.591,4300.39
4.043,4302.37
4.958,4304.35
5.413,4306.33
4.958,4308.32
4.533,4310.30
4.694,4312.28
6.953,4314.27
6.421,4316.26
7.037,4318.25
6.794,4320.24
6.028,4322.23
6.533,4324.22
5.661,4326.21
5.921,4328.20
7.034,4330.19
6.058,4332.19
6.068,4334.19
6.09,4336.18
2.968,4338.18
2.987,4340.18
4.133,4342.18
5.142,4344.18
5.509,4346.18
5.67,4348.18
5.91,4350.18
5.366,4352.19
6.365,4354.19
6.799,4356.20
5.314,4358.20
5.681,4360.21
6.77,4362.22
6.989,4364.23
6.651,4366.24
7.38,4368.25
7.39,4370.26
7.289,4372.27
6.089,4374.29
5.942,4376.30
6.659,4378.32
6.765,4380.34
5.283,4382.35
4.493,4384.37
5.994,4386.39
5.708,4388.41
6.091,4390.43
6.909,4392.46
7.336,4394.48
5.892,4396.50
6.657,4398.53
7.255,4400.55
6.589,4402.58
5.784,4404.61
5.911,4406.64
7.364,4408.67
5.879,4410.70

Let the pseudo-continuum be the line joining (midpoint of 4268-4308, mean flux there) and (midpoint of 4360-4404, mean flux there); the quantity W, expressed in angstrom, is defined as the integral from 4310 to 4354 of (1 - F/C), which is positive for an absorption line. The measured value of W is 2.3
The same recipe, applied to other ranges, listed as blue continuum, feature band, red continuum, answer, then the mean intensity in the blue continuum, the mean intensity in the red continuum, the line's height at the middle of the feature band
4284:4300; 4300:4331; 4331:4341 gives -3.4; 5.43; 4.9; 5.15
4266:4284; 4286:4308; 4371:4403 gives 3.9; 6.19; 6.31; 6.21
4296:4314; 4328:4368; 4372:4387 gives -1.5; 4.77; 6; 5.48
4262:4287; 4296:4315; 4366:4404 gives 4.0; 6.11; 6.43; 6.2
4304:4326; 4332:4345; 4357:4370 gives 3.1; 5.87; 6.53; 6.19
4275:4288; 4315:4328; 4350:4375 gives 0.0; 6.29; 6.48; 6.39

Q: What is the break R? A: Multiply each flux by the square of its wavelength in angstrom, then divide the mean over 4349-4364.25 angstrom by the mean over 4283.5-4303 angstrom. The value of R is 1.21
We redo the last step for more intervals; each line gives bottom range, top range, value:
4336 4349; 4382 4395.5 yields 1.35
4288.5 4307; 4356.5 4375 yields 1.35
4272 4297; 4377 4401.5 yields 1.10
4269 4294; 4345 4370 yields 1.09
